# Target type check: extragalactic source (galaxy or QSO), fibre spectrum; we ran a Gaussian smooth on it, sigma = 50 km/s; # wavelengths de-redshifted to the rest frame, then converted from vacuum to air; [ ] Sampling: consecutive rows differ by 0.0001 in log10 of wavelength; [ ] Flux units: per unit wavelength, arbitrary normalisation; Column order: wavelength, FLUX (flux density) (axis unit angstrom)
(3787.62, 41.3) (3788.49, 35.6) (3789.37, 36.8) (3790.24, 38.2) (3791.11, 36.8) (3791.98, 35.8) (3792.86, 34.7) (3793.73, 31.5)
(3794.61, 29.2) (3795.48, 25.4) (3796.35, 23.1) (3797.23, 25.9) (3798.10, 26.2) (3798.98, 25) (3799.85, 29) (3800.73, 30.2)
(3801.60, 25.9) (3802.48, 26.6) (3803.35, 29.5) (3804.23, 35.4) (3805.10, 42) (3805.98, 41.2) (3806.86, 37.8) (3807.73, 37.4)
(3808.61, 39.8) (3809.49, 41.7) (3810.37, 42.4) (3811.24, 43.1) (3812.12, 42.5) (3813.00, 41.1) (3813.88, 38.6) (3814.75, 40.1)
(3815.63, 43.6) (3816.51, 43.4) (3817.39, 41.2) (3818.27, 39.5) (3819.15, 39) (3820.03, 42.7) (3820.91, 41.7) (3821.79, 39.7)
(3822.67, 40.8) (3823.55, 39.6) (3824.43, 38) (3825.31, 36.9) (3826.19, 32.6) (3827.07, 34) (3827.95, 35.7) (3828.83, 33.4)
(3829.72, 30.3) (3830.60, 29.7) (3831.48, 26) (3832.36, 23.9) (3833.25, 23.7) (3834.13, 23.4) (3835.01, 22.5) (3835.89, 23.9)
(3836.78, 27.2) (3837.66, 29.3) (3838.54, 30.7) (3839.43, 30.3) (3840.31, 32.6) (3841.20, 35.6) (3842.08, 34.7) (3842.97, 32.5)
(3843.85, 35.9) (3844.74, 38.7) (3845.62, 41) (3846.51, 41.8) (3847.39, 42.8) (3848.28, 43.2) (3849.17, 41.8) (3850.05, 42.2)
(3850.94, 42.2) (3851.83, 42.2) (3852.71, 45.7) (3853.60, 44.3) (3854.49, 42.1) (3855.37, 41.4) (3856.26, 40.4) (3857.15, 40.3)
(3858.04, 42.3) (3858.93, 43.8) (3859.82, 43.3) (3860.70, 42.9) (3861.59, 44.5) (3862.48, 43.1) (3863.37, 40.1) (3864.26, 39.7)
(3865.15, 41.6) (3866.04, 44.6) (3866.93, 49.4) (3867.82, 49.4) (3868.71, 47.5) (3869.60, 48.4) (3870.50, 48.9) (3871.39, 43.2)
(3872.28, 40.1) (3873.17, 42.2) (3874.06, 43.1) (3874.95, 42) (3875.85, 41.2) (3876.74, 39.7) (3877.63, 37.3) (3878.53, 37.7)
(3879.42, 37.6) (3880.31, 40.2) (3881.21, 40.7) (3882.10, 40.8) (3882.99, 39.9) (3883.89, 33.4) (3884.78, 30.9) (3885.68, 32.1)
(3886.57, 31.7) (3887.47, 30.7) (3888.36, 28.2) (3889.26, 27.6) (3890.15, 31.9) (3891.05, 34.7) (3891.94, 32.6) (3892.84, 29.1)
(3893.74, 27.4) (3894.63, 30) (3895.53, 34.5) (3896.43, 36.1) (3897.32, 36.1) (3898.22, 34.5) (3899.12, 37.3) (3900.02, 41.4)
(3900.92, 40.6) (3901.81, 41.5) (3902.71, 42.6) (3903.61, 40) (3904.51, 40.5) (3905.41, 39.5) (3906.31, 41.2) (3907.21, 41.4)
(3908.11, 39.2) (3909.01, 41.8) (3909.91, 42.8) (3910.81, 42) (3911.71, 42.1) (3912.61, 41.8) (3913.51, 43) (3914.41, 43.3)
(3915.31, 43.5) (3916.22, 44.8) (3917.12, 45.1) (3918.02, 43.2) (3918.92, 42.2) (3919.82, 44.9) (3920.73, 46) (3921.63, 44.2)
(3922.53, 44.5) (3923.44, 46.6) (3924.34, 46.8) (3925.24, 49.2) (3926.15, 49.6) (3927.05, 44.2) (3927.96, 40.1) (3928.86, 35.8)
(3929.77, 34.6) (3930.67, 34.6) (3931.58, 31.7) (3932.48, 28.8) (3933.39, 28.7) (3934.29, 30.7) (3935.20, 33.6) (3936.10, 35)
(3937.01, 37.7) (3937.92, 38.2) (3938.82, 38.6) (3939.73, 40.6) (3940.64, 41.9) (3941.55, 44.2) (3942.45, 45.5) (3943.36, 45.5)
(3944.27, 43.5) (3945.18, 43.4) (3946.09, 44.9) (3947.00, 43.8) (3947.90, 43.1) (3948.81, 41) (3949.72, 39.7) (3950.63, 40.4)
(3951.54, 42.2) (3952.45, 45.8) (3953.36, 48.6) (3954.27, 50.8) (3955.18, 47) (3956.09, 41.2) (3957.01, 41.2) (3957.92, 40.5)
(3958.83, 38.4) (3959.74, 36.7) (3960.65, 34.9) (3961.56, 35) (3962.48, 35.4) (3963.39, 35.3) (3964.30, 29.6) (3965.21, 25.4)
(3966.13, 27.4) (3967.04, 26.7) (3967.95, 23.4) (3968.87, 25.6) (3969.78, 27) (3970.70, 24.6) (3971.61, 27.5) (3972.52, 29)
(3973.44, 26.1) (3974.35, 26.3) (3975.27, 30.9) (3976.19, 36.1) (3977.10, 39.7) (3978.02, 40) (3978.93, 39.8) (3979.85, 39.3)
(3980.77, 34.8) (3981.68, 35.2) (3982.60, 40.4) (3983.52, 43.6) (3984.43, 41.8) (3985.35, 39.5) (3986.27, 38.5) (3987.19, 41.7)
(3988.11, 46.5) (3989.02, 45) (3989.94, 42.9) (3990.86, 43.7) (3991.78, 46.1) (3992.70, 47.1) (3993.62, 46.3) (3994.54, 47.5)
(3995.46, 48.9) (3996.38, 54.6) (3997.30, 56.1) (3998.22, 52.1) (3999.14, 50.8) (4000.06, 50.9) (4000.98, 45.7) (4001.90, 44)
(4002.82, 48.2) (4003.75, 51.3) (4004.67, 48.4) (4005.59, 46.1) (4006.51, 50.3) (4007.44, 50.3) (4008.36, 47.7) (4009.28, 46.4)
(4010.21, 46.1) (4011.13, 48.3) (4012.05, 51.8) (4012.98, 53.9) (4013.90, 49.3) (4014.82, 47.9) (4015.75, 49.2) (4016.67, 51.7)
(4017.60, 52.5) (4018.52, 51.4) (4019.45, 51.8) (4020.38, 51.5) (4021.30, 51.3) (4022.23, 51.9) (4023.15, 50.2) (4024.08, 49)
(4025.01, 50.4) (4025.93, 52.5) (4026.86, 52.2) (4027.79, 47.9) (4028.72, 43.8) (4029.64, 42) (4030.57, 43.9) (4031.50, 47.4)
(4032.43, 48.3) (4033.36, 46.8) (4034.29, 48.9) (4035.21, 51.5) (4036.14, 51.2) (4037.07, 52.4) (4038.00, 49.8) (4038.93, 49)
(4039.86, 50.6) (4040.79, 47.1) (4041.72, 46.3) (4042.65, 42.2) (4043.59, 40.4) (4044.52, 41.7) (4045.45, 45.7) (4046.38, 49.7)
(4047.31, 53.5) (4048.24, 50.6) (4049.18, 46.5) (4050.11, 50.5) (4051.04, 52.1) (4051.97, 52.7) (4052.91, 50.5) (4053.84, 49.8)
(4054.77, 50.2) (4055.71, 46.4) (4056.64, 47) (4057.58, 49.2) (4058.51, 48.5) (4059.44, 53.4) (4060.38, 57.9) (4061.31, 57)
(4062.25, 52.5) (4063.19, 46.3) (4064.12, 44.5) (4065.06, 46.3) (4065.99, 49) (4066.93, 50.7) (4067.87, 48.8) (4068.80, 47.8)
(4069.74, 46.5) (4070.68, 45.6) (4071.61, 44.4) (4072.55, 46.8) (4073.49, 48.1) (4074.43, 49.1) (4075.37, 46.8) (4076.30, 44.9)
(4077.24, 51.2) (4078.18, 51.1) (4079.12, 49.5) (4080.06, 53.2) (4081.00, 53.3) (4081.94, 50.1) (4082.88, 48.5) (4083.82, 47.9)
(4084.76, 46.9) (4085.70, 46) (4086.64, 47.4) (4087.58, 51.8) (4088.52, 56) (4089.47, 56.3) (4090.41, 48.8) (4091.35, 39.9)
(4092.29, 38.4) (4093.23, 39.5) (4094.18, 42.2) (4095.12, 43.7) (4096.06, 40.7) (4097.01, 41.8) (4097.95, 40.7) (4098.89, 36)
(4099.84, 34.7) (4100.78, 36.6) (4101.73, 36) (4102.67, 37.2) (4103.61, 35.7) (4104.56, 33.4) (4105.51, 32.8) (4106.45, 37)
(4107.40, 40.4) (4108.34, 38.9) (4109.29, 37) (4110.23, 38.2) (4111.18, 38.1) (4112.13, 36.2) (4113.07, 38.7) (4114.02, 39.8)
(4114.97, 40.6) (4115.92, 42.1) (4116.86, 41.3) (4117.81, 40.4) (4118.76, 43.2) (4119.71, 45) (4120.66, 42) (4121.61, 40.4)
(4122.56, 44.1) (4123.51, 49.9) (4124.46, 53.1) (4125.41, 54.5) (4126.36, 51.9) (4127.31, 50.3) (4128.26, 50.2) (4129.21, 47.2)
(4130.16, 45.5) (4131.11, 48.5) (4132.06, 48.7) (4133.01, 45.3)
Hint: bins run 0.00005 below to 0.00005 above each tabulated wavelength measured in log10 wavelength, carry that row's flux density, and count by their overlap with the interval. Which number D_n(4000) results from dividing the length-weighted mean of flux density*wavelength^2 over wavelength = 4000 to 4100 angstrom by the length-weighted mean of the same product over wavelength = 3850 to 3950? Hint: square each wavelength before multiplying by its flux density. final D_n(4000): 1.30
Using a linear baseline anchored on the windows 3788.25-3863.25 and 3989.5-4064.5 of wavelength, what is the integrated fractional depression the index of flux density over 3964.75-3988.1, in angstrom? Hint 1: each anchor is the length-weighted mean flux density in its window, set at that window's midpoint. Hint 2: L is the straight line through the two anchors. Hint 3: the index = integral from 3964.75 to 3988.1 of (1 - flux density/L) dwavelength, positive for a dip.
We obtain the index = 6.3 angstrom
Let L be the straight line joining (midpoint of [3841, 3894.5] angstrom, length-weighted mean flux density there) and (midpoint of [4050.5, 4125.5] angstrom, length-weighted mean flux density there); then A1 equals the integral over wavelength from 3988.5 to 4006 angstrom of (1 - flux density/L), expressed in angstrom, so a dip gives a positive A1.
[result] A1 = -2.2 angstrom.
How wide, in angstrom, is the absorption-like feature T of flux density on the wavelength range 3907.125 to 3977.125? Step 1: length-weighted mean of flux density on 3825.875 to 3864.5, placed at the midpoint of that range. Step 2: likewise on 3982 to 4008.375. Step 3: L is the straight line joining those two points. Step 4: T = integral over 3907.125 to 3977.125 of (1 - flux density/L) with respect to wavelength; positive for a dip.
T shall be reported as 6.9 angstrom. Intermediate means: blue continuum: 36.3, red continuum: 46.7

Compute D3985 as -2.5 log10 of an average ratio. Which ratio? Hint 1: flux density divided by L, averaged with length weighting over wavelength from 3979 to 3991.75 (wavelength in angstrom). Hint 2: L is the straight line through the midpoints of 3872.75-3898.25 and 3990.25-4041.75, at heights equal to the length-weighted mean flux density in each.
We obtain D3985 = 0.12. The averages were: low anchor 35.3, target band 41.1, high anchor 49.2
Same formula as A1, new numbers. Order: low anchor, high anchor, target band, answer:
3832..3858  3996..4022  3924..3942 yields 2.18 angstrom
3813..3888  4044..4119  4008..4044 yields -4.32 angstrom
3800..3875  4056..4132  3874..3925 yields 1.41 angstrom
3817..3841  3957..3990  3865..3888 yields -4.80 angstrom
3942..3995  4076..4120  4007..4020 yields -3.25 angstrom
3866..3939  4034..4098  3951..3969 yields 2.37 angstrom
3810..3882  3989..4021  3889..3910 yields 2.73 angstrom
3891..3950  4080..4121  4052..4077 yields -4.35 angstrom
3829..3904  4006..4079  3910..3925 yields -1.21 angstrom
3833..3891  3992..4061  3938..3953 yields 0.41 angstrom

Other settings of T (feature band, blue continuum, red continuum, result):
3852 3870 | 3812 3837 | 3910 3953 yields -3.2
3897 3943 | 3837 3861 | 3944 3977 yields -4.1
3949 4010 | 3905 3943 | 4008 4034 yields 6.9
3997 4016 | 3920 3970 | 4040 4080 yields -2.2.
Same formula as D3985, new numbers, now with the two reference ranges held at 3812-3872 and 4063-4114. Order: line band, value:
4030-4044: -0.12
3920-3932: -0.05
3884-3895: 0.28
